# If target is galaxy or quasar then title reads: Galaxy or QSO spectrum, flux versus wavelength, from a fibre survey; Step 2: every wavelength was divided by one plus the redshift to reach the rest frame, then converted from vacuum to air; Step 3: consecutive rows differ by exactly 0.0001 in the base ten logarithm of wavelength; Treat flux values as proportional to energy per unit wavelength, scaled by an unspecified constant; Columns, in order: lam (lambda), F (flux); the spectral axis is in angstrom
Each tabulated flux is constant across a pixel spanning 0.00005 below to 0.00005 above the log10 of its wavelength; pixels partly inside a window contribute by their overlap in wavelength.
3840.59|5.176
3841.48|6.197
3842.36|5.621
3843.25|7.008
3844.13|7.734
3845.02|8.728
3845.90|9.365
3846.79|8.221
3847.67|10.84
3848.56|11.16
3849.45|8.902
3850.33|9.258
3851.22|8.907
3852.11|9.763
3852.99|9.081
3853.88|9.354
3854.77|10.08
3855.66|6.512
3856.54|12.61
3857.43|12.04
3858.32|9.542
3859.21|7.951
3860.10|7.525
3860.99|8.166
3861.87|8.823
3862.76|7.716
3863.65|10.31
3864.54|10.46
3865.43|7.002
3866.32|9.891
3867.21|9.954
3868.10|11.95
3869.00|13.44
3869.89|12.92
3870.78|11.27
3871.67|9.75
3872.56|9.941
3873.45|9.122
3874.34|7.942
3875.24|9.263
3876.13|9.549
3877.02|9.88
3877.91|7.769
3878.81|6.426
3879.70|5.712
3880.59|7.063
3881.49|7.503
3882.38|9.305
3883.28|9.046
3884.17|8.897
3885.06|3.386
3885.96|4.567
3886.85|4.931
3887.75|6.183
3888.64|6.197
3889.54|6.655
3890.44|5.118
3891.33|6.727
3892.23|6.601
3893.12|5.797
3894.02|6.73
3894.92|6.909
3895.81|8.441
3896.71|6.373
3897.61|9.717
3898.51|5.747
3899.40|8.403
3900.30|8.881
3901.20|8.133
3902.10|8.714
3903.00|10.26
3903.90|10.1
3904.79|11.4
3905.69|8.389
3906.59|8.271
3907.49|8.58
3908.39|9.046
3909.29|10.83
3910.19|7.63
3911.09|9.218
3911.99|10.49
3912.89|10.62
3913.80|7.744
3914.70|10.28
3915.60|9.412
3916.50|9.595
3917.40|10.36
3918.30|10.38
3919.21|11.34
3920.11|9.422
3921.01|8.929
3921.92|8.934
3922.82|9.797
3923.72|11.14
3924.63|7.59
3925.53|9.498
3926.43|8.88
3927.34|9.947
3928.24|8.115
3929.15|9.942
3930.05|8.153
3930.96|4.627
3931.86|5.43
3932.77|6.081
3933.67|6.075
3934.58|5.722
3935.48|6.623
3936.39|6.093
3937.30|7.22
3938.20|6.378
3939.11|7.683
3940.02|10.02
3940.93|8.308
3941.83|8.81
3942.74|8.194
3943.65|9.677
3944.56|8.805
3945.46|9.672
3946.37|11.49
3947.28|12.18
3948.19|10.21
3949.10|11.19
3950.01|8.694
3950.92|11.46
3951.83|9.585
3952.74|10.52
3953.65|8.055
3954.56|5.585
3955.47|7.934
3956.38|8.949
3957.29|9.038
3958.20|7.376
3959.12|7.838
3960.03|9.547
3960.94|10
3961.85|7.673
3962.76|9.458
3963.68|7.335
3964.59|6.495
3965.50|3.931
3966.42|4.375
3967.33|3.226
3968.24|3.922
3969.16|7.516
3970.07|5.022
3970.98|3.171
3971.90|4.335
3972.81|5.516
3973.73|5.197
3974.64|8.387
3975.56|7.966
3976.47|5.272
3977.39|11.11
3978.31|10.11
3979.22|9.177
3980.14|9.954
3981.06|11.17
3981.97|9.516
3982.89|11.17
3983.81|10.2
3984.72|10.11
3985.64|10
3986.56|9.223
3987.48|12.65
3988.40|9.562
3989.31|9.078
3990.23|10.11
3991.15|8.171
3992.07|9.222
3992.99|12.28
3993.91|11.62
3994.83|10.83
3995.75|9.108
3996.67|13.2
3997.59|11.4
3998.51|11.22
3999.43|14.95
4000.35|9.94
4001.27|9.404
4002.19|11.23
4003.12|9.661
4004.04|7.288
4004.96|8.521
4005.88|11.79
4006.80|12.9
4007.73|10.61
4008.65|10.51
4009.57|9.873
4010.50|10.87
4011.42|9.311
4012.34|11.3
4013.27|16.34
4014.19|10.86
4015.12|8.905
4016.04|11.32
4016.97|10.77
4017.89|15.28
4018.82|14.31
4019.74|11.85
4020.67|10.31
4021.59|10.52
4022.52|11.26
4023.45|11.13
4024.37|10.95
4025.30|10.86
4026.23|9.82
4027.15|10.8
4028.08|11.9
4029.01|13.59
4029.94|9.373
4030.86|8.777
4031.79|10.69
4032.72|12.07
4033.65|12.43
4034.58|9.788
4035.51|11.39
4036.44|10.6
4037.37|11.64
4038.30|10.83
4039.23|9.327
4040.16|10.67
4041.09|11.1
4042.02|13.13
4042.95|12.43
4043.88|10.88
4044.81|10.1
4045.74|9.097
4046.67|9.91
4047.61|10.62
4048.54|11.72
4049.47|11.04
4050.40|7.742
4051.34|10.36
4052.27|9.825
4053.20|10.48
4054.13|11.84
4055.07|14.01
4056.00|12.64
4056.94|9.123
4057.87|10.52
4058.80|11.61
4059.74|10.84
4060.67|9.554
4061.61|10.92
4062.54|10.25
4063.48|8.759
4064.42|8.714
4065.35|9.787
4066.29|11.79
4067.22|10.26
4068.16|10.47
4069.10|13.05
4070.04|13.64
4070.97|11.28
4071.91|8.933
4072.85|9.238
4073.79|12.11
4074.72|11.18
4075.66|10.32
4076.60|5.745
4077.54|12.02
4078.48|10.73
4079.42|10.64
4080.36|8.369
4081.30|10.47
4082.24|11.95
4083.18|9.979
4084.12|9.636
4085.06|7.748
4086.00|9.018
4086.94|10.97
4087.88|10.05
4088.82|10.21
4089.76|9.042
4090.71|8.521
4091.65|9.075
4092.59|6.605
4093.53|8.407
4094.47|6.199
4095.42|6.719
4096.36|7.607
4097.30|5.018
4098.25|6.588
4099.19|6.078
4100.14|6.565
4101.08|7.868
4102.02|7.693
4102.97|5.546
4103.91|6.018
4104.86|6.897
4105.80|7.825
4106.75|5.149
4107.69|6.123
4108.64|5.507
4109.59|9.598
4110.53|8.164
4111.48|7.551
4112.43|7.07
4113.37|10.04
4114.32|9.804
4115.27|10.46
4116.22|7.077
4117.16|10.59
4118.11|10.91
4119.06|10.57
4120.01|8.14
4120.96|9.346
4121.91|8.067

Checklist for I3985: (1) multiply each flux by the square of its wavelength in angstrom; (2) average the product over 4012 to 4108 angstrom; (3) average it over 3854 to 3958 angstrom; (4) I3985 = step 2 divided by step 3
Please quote 1.25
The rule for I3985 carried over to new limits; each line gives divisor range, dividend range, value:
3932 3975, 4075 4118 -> 1.17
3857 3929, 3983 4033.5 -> 1.33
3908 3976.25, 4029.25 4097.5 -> 1.32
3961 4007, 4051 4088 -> 1.23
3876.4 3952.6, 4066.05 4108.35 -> 1.15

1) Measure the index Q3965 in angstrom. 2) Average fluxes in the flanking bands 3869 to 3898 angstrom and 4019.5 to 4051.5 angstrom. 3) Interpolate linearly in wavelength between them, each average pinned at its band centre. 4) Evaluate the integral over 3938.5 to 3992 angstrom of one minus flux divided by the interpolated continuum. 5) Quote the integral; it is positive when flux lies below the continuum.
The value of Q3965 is 5.28 angstrom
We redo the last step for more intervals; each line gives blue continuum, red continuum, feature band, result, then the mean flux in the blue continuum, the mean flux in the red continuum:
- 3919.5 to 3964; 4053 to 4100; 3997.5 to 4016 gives -3.44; 8.58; 9.74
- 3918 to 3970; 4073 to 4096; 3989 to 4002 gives -3.19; 8.23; 9.39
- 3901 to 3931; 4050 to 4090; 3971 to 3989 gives 1.74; 9.36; 10.4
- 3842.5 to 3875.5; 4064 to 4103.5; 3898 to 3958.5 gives 3.60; 9.49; 9.18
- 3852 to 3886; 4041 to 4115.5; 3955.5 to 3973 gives 4.95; 9.06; 9.41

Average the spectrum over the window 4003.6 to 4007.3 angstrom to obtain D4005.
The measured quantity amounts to 10.1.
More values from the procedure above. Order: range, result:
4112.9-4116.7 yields 9.36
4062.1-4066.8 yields 9.86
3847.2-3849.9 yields 10.3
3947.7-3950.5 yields 10.1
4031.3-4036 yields 11.2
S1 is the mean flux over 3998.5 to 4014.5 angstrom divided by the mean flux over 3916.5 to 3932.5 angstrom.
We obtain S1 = 1.22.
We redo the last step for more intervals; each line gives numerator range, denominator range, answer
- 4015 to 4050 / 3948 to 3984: 1.41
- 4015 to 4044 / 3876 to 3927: 1.35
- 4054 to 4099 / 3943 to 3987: 1.18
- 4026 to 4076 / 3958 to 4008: 1.21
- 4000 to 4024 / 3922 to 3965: 1.30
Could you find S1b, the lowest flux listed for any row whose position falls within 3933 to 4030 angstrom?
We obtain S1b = 3.171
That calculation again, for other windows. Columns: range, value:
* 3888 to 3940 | 4.627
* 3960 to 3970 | 3.226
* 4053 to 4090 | 5.745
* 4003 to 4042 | 7.288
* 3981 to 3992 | 8.171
